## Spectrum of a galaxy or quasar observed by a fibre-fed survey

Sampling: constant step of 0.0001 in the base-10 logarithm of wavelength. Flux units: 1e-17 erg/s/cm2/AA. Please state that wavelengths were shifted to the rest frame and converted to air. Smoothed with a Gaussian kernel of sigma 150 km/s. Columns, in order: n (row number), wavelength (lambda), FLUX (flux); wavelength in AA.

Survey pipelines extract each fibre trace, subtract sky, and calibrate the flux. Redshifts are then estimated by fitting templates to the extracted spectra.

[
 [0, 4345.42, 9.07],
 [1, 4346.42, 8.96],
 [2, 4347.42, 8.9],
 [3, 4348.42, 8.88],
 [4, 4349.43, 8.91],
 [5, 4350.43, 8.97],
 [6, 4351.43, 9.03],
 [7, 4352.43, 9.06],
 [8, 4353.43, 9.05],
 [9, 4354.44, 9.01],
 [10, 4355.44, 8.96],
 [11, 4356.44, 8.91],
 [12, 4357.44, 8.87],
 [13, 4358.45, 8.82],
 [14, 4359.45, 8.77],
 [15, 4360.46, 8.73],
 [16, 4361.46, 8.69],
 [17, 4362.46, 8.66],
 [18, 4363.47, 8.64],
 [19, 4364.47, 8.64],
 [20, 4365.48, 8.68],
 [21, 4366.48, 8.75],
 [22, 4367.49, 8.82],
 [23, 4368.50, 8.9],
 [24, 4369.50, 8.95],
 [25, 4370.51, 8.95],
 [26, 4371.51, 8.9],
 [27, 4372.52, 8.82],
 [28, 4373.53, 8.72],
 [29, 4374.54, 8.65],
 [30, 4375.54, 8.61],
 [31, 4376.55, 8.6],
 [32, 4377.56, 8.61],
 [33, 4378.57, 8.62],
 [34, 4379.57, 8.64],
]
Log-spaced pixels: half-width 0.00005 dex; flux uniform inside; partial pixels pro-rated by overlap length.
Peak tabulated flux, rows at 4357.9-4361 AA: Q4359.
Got 8.82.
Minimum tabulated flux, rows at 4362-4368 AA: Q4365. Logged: 8.64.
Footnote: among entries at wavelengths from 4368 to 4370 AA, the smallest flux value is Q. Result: 8.9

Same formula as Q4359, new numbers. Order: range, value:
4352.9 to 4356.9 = 9.05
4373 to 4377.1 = 8.72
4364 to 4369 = 8.9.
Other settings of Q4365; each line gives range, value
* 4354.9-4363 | 8.66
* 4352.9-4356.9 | 8.91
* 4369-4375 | 8.65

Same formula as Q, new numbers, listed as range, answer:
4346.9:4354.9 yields 8.88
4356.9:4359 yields 8.82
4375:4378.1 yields 8.6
